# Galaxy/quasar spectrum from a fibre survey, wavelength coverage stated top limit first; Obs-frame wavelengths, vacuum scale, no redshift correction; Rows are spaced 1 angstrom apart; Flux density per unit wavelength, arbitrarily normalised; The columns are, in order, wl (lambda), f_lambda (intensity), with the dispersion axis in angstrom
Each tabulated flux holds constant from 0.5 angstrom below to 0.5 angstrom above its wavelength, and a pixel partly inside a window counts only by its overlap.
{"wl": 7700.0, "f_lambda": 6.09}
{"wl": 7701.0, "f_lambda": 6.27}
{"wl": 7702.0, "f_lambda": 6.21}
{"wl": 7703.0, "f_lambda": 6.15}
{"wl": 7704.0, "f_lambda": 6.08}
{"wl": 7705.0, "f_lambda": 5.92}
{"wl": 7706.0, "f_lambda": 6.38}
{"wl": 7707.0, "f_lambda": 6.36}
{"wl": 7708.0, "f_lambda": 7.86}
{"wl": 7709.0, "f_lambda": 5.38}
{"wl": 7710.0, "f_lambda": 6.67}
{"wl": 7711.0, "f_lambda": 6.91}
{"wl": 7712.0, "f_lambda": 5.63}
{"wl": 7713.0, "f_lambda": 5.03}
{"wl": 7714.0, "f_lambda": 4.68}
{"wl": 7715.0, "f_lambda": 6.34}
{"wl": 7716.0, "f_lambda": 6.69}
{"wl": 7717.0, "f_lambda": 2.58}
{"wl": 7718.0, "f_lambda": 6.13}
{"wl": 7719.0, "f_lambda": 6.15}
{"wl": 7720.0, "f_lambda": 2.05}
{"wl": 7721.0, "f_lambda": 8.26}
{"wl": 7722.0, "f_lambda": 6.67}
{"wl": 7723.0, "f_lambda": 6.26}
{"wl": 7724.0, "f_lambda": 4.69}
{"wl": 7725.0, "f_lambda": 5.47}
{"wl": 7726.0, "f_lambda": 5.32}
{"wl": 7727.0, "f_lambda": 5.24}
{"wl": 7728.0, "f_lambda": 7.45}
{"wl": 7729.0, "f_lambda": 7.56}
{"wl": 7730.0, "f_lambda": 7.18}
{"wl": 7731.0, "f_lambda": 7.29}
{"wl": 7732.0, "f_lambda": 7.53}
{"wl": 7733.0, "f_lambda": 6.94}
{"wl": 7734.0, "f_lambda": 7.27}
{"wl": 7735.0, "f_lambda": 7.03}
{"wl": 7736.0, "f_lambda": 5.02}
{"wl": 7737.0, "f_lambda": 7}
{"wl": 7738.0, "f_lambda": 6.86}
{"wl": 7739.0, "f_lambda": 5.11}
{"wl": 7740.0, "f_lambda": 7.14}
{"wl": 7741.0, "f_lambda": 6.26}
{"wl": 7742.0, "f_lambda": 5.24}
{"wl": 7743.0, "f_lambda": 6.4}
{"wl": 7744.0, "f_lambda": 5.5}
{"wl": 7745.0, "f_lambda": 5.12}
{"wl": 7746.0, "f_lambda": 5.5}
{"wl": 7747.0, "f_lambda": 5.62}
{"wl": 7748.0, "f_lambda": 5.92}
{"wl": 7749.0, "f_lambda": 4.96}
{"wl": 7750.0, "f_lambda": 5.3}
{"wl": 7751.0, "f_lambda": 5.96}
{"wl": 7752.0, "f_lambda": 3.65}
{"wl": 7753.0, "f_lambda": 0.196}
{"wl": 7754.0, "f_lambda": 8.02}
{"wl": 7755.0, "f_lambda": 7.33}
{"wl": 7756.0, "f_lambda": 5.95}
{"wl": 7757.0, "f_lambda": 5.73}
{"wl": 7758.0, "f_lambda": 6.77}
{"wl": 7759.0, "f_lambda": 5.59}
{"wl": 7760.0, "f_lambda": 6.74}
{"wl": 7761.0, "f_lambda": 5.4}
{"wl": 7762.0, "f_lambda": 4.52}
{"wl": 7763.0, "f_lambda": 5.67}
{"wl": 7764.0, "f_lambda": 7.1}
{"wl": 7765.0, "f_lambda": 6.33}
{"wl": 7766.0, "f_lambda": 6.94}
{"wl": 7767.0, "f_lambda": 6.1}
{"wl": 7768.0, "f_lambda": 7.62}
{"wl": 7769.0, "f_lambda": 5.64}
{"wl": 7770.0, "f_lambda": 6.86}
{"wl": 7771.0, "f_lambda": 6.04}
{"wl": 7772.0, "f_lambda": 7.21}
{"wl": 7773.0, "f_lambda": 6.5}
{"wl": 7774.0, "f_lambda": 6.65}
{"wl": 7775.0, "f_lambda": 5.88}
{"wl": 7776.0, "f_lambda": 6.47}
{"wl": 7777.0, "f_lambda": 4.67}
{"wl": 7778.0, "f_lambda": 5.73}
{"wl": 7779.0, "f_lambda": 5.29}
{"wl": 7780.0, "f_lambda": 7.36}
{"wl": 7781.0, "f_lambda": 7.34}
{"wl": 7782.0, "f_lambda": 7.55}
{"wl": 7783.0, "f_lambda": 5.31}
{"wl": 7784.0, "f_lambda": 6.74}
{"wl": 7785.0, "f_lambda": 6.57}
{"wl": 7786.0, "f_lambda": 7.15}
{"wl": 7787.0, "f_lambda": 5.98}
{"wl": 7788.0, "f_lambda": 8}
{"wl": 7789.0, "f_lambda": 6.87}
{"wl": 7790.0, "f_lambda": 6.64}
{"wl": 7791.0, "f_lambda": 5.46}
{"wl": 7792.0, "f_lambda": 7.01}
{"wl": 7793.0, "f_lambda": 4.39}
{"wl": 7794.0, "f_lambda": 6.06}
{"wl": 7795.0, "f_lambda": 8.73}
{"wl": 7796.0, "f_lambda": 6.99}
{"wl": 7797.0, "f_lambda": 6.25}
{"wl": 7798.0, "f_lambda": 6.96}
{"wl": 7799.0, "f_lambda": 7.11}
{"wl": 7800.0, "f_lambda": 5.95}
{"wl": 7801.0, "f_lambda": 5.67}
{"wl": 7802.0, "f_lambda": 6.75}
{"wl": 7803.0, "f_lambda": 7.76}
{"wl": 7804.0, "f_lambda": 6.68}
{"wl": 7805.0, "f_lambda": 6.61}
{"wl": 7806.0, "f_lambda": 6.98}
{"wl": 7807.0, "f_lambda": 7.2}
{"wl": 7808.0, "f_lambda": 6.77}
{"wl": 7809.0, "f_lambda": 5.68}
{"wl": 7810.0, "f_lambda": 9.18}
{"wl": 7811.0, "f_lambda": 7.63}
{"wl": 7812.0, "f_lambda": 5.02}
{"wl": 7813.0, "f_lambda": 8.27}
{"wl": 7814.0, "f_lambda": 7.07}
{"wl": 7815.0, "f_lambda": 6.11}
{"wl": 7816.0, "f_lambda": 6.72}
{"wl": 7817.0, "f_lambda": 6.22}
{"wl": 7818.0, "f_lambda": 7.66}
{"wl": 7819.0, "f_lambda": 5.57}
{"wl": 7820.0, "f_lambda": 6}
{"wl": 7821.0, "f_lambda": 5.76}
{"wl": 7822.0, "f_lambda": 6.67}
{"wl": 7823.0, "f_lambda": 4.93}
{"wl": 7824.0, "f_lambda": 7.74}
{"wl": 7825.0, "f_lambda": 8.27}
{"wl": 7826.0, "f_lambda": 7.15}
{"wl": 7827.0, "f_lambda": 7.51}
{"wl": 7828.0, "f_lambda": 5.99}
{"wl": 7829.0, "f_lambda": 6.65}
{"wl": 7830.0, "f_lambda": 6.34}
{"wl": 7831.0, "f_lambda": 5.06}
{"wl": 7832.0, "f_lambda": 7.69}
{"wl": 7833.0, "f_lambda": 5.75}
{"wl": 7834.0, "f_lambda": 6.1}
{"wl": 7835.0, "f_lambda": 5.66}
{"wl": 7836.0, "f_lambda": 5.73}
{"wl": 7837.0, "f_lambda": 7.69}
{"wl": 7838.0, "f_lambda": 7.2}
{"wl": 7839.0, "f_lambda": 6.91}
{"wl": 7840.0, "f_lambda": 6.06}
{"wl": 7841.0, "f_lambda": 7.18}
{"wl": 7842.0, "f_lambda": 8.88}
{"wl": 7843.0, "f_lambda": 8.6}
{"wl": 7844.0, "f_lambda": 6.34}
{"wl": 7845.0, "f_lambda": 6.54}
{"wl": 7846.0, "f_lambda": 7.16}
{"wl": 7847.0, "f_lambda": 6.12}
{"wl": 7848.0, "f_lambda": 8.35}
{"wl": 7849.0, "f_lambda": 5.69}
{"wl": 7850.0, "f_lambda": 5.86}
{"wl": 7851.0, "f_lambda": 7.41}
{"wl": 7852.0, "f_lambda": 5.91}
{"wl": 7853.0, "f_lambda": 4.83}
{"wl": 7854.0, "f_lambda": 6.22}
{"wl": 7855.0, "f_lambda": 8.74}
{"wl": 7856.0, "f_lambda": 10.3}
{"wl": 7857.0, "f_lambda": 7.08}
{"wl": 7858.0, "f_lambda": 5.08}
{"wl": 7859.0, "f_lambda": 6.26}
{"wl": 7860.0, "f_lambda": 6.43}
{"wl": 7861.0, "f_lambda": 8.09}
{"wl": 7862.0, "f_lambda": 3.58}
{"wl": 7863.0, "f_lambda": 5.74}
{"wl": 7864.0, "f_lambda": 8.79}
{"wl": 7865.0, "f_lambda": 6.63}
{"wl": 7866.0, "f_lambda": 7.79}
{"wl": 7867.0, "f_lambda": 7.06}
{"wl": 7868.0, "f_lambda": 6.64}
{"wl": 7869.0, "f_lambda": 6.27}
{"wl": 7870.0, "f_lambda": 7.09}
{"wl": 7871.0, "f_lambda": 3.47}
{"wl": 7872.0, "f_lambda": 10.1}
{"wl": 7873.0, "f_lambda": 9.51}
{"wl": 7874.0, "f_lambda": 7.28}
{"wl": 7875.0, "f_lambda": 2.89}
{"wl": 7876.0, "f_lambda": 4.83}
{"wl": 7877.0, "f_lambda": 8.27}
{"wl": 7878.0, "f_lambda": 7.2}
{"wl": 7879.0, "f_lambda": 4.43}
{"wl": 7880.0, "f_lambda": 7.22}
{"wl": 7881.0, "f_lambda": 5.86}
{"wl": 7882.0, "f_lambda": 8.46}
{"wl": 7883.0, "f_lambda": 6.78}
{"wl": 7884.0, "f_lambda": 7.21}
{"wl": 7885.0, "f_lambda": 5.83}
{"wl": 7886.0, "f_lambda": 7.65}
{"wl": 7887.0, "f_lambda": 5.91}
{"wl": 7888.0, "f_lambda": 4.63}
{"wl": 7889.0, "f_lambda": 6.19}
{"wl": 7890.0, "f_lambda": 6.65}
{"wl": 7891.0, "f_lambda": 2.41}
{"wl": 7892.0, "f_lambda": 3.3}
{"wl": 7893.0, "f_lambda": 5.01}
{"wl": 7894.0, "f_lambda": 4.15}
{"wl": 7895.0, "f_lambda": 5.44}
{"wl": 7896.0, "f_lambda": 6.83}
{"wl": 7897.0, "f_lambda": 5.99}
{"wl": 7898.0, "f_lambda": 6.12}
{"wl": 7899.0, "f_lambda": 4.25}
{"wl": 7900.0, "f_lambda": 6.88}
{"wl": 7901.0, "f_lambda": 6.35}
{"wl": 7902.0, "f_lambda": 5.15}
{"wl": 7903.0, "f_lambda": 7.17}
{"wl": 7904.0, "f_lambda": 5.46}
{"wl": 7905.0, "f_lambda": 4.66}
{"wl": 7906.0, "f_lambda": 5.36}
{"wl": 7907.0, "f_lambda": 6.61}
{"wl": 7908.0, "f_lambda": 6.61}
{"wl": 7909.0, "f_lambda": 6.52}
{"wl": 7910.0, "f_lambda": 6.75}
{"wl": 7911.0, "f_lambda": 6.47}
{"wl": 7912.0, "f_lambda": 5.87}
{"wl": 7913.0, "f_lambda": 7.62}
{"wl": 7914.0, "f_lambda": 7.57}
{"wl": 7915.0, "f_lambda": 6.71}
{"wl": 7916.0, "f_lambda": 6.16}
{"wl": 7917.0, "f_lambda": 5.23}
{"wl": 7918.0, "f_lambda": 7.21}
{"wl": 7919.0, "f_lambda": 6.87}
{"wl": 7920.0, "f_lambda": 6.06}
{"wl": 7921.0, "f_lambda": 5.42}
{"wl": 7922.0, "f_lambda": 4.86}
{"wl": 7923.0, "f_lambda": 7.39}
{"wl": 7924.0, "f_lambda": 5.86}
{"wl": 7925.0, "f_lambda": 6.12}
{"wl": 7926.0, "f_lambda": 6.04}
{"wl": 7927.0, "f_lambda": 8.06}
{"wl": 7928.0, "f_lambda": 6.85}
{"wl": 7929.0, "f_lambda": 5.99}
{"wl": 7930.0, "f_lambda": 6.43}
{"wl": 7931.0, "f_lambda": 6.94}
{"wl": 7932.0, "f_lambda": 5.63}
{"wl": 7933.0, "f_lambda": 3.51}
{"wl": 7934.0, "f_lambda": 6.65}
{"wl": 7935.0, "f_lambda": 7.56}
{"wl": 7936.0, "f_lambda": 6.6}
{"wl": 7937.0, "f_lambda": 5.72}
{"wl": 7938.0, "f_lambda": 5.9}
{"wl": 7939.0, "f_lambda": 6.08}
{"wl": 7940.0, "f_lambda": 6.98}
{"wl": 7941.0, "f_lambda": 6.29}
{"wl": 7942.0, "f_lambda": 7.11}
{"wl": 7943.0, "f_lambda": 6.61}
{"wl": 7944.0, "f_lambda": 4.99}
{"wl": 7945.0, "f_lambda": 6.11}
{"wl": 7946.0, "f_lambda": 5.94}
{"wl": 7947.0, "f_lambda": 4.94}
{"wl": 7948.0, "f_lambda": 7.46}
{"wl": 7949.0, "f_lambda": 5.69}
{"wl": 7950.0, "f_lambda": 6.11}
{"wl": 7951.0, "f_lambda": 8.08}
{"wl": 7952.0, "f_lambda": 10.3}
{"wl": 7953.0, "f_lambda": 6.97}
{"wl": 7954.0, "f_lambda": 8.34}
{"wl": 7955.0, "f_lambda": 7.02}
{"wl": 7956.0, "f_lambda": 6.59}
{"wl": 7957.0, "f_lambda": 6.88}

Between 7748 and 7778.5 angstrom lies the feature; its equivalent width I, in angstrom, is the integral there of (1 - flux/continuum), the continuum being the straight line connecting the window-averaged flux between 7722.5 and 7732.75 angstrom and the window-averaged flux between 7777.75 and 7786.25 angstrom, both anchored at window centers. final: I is 2.80 angstrom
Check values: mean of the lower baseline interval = 6.41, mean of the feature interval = 5.92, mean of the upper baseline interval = 6.57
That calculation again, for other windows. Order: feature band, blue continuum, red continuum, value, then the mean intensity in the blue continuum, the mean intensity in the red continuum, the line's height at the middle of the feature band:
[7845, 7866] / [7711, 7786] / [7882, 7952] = -2.1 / 6.04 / 6.16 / 6.11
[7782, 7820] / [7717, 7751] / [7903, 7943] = -3.4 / 6.05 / 6.32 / 6.14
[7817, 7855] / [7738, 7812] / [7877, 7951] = -2.7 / 6.27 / 6.15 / 6.22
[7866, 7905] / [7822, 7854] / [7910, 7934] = 2.2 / 6.68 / 6.32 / 6.47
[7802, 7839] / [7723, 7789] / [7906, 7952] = -2.7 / 6.17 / 6.39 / 6.25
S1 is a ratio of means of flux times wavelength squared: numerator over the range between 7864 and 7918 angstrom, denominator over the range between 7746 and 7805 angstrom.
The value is 1.03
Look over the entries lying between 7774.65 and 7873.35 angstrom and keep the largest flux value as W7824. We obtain 10.3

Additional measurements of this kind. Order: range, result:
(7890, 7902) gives 6.88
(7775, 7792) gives 8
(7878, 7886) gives 8.46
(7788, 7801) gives 8.73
